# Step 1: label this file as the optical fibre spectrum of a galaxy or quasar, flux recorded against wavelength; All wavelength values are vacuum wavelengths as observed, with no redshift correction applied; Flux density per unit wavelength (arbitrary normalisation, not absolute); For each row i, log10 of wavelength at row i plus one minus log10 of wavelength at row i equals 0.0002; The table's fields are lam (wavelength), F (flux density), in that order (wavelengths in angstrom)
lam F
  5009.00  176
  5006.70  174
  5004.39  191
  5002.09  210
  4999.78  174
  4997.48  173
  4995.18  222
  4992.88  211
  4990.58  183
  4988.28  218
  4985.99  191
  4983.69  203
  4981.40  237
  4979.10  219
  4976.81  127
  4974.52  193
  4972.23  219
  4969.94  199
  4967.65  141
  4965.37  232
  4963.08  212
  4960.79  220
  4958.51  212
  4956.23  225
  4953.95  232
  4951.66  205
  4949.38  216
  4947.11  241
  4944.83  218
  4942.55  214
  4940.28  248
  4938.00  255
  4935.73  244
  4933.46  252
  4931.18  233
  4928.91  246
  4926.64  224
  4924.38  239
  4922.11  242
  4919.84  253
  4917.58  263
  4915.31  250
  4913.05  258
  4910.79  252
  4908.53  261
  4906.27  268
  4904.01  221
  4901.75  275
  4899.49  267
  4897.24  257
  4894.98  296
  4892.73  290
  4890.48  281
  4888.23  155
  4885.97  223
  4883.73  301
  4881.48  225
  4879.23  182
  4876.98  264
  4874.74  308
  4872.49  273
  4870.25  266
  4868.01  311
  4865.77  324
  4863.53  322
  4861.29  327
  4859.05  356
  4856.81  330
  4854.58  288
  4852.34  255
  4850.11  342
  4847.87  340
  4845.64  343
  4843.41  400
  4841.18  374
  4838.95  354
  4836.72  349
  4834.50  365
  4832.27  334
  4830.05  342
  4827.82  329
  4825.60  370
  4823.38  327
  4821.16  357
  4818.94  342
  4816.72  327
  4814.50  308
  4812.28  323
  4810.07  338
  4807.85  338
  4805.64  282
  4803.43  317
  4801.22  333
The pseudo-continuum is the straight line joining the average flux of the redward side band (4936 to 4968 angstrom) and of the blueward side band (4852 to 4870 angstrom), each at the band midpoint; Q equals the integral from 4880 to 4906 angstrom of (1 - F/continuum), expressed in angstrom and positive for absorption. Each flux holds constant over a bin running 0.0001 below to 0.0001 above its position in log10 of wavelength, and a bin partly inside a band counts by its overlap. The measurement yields 2.6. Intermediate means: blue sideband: 314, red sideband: 222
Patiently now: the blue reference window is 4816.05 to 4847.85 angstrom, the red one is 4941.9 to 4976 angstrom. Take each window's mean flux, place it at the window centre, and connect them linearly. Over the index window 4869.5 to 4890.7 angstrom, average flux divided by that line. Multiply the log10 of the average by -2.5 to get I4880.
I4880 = 0.21 mag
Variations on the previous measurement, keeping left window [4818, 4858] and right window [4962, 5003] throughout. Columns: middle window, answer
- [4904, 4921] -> 0.049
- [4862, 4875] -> 0.036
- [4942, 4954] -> 0.057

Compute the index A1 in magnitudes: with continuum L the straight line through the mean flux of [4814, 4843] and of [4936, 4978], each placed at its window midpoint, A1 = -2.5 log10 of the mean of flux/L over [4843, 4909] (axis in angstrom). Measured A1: 0.05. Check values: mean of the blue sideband 347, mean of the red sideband 212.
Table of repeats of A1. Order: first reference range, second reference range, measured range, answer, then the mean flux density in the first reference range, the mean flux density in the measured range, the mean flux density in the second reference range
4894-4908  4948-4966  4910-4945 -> -0.01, 263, 244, 219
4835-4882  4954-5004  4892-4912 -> 0.03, 313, 265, 202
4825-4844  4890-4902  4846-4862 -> 0.03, 356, 321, 278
